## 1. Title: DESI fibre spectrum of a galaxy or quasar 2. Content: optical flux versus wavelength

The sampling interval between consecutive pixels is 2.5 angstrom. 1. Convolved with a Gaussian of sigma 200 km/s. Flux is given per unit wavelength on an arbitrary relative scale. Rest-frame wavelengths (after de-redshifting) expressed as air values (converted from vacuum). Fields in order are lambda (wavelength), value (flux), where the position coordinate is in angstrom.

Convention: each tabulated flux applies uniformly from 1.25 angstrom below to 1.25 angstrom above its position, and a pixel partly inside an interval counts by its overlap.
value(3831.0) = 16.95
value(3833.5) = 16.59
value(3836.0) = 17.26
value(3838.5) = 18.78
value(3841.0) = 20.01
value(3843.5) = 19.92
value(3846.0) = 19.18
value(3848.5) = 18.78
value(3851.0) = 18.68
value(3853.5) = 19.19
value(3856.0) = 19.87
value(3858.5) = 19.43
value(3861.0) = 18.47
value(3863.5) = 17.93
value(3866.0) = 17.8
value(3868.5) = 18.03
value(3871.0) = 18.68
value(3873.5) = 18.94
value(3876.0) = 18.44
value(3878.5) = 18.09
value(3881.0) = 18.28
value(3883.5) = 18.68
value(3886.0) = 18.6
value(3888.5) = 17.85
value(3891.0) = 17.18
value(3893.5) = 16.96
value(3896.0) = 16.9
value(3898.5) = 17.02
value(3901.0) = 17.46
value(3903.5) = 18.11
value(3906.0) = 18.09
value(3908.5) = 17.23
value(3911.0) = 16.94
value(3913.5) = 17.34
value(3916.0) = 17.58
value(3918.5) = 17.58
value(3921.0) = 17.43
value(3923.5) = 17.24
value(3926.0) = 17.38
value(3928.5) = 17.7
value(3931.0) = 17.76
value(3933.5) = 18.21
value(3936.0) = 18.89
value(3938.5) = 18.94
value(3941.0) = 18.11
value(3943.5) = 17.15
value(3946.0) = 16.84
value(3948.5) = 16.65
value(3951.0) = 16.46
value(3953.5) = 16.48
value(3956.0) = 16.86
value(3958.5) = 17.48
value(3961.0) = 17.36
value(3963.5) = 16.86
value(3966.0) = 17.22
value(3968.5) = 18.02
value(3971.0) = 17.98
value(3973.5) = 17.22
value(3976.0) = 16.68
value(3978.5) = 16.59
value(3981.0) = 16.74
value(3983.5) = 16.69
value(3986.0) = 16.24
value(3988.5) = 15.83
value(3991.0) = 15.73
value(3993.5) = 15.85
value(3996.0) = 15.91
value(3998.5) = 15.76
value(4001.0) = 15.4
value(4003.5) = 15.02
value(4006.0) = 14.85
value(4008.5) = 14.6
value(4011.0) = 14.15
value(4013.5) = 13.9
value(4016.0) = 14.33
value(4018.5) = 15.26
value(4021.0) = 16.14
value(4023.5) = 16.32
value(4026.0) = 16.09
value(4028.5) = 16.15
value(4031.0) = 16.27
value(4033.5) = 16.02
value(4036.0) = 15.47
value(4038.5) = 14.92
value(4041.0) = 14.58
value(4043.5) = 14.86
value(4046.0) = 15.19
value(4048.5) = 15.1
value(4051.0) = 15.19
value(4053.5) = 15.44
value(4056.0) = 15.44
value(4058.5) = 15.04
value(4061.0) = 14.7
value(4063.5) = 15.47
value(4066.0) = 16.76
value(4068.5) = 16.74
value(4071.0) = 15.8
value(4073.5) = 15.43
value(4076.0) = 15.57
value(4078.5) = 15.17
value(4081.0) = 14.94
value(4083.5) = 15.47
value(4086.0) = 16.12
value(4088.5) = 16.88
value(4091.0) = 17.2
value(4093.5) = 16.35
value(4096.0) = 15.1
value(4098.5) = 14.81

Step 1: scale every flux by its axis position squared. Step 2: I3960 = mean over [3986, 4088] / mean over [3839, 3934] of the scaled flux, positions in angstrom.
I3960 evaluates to 0.9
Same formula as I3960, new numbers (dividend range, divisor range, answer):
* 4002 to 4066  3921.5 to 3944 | 0.89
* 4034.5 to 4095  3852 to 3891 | 0.93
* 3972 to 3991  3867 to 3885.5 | 0.95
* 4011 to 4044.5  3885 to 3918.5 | 0.94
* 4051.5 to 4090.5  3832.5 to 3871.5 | 0.94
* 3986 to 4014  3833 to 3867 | 0.88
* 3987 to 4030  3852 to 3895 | 0.90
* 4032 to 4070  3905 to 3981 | 0.93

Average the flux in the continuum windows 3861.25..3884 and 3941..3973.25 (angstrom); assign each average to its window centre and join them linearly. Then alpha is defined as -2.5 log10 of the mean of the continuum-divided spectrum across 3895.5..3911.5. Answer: 0.03 mag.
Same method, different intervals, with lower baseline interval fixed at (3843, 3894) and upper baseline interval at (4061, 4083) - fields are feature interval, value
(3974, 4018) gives 0.079 mag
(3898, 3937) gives 0.013 mag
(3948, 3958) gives 0.042 mag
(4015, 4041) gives 0.043 mag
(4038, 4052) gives 0.075 mag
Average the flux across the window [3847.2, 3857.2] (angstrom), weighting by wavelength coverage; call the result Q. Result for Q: 19.1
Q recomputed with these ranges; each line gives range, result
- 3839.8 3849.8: 19.5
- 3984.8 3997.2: 15.9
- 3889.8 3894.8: 17.1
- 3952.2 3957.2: 16.7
